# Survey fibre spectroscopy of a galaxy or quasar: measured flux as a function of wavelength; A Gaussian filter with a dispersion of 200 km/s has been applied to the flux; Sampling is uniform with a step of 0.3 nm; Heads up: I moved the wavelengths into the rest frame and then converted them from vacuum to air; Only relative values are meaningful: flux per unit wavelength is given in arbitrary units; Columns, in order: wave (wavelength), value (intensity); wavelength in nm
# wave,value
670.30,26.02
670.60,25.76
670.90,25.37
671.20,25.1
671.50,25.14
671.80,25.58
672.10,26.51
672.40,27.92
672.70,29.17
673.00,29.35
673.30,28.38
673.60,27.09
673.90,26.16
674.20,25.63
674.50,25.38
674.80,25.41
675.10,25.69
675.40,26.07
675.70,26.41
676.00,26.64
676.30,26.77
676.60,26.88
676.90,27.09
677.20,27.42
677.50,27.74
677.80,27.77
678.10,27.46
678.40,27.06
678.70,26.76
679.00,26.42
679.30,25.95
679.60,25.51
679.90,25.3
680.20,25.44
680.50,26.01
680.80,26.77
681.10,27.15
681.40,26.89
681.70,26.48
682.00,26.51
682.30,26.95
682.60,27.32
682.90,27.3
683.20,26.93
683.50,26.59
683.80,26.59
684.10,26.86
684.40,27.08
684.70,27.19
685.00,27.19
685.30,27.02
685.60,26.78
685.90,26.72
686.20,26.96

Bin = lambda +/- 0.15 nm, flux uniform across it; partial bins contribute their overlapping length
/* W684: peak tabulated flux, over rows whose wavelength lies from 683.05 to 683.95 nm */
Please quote 26.93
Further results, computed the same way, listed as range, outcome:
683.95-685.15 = 27.19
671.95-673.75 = 29.35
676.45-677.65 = 27.74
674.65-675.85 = 26.41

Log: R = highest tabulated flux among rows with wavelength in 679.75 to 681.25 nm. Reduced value 27.15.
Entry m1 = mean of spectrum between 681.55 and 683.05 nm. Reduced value 26.9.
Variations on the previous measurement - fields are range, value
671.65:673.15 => 27.7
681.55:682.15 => 26.5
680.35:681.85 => 26.7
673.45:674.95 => 25.9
